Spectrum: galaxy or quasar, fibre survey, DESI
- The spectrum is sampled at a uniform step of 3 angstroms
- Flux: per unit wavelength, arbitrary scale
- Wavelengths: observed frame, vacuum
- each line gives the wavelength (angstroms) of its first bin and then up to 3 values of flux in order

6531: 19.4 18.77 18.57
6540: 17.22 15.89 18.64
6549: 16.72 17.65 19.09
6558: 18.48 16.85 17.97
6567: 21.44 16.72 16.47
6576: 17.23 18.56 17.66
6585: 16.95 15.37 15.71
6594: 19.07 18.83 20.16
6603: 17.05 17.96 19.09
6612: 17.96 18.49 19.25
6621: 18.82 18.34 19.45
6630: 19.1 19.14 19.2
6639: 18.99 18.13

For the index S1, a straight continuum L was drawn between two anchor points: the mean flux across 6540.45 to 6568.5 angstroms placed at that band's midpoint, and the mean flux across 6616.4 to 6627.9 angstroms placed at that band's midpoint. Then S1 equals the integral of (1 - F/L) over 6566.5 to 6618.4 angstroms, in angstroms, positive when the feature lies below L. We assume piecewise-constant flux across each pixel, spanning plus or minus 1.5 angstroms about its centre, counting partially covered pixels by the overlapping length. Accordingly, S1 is 1.80 angstroms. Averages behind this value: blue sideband 18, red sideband 18.9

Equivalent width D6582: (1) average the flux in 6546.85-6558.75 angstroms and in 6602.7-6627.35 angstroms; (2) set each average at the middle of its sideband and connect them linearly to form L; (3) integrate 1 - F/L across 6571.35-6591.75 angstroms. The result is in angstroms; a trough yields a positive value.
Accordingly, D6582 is 1.5 angstroms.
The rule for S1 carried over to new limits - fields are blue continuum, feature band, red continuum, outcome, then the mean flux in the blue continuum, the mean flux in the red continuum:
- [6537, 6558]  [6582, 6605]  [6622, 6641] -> 1.0 angstroms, 17.7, 19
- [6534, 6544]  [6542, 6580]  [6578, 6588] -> -0.9 angstroms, 17.5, 17.3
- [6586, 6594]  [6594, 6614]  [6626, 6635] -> -1.5 angstroms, 16.3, 19.2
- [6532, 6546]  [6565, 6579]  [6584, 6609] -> -0.2 angstroms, 17.8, 17.7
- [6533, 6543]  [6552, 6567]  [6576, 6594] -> -0.8 angstroms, 17.8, 17.1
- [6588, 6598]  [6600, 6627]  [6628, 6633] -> -0.2 angstroms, 17.4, 19.1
